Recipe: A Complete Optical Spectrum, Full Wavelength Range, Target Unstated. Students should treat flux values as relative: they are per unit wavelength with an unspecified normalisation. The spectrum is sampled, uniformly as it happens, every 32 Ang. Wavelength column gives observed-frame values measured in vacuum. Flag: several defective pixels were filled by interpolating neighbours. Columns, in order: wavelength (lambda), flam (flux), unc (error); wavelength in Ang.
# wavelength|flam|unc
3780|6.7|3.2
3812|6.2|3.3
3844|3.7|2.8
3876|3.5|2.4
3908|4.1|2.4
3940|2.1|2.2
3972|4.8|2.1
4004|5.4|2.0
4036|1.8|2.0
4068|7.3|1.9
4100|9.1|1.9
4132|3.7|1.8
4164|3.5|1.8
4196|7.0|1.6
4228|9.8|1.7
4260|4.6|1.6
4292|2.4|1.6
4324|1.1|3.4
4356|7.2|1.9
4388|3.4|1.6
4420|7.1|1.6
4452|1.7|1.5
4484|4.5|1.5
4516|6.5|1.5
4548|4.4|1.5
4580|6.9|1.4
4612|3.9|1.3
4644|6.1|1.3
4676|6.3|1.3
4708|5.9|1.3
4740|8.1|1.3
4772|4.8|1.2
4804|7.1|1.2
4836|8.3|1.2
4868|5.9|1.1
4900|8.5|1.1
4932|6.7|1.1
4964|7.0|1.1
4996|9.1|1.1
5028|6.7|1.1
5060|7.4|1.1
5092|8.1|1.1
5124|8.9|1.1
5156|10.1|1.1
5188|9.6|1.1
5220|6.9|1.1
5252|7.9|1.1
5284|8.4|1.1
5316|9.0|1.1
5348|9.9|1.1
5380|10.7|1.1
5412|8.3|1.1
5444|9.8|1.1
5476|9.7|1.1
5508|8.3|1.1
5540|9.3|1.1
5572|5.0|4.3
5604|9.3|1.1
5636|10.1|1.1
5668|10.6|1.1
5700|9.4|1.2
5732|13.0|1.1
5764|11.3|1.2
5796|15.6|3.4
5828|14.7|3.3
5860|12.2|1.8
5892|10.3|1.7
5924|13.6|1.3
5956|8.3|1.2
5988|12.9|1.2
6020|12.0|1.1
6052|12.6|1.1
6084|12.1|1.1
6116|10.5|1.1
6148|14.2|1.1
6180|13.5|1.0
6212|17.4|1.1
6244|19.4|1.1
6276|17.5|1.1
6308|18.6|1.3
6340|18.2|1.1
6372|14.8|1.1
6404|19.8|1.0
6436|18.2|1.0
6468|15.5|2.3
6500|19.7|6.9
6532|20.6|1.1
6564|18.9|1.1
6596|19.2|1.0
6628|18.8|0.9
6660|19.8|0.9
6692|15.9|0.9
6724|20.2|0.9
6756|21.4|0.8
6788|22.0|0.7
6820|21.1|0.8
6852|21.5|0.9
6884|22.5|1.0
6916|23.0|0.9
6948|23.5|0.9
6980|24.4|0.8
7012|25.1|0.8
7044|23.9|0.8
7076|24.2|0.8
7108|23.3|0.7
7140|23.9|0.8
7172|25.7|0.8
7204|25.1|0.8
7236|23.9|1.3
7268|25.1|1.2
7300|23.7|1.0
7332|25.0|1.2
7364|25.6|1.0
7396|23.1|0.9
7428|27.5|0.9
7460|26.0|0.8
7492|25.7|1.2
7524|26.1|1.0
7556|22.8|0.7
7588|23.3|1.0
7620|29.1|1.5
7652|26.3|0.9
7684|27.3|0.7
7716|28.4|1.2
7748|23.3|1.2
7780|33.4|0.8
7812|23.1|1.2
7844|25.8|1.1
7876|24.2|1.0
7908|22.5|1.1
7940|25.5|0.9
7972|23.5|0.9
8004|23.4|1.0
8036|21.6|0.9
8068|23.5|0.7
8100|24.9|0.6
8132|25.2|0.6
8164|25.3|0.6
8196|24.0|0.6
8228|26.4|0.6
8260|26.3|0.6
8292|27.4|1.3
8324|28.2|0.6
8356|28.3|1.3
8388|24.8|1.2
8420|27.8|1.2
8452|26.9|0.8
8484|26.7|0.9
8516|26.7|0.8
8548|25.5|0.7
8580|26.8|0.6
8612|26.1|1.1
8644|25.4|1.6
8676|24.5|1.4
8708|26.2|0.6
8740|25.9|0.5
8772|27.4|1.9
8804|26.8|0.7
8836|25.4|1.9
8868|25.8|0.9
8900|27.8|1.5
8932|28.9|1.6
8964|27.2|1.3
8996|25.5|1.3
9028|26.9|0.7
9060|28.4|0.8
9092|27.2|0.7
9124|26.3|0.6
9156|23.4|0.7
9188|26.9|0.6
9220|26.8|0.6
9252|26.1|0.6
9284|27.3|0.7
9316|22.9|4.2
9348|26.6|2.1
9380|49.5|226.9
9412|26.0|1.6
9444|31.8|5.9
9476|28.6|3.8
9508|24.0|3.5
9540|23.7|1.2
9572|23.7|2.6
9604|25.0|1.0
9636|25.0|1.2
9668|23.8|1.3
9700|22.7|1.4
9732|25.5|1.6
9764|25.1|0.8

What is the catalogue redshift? 0.553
